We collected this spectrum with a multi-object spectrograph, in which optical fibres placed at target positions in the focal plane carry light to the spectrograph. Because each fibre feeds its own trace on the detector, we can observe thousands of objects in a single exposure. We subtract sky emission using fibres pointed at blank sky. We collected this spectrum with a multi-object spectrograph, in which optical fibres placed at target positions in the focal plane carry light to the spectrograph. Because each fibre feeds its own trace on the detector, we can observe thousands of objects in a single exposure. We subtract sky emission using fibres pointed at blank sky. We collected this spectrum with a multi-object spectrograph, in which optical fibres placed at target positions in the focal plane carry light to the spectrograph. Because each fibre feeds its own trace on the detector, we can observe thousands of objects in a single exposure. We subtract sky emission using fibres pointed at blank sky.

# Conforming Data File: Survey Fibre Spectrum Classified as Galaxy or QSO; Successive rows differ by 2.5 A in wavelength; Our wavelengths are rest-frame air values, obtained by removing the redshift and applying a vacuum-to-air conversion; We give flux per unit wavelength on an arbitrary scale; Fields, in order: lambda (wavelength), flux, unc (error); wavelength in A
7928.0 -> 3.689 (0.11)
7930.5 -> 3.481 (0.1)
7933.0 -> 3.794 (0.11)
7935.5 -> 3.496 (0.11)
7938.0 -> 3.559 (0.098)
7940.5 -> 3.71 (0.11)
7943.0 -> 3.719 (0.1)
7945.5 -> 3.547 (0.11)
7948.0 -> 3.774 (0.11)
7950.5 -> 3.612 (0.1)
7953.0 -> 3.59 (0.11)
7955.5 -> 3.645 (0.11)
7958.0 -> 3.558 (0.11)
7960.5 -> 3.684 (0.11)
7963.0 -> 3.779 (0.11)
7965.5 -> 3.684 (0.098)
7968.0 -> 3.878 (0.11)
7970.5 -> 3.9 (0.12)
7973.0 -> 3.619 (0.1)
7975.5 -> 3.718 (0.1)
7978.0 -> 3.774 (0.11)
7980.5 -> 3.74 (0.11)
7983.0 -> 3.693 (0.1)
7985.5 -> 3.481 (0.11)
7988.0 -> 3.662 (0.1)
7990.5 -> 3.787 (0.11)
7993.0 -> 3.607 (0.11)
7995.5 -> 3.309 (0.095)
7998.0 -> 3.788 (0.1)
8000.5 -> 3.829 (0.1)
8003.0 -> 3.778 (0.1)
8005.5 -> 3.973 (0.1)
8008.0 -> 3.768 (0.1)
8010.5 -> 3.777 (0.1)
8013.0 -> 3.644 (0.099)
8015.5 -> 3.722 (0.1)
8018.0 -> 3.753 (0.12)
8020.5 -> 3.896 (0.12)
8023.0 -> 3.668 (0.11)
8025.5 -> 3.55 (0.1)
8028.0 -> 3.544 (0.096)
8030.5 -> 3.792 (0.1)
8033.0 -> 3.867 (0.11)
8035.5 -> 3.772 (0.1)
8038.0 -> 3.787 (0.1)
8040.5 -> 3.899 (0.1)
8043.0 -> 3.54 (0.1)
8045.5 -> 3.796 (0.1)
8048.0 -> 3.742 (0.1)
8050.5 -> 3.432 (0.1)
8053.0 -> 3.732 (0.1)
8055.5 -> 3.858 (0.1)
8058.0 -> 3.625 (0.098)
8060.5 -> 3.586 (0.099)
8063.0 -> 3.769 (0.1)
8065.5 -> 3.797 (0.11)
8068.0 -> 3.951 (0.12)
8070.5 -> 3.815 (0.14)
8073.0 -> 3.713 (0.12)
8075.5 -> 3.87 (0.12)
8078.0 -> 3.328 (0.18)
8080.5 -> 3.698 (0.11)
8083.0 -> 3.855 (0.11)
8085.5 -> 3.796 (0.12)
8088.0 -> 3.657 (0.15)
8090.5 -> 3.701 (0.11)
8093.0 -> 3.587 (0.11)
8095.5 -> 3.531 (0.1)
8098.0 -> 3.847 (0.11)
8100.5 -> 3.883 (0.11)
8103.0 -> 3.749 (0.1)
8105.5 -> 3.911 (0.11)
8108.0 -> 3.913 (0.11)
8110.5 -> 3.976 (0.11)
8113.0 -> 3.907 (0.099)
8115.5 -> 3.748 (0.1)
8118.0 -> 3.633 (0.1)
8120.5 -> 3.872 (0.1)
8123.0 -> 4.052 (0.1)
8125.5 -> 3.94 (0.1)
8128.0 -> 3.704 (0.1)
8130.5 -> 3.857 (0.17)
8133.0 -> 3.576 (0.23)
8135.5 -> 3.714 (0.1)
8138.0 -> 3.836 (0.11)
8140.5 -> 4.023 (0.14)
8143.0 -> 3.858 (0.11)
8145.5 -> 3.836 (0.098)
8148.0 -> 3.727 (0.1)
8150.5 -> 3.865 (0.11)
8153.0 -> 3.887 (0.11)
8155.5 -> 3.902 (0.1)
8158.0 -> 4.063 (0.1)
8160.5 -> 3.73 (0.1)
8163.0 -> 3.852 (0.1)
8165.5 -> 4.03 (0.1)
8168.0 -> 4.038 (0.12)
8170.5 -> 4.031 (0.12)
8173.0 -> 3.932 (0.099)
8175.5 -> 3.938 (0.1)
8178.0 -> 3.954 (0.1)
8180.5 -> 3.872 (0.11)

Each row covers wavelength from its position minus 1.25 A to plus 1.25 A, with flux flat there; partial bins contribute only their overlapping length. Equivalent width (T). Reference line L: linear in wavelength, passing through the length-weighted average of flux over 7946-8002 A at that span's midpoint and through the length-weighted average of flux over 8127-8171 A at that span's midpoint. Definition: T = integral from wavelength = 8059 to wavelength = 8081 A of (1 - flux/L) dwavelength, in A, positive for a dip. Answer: 0.33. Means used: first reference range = 3.69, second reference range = 3.86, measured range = 3.73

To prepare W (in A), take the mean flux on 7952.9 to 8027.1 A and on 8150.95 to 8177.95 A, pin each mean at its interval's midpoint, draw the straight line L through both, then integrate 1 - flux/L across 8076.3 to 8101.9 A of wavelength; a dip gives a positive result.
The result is 1.0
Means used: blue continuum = 3.71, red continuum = 3.94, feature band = 3.69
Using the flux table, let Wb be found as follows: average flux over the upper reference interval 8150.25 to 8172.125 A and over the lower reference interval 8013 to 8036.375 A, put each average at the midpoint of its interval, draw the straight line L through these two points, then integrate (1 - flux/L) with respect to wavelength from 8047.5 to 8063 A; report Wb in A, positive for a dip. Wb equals 0.4 A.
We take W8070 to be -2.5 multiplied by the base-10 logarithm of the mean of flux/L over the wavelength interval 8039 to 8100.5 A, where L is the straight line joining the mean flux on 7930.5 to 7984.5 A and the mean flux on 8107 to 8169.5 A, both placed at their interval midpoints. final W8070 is 0.02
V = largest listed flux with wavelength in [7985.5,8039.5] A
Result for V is 3.973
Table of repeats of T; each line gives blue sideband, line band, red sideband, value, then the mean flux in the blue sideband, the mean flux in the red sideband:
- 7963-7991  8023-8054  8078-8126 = 0.43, 3.72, 3.79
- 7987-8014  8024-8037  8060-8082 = 0.07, 3.72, 3.73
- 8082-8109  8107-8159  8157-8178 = 0.14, 3.76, 3.95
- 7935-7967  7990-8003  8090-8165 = 0.09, 3.65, 3.83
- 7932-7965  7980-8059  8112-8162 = 0.17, 3.65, 3.84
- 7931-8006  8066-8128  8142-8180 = 0.77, 3.68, 3.91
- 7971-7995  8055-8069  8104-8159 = 0.04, 3.67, 3.85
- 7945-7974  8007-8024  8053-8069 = -0.08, 3.69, 3.76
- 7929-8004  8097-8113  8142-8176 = -0.17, 3.67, 3.91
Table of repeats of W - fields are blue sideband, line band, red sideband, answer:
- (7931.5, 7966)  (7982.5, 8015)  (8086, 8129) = 0.0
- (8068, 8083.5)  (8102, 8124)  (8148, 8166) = -0.4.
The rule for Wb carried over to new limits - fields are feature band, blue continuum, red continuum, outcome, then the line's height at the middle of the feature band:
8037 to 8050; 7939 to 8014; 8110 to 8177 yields 0.1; 3.77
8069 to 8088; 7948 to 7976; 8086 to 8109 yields 0.1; 3.75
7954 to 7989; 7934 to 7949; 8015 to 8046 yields -0.3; 3.67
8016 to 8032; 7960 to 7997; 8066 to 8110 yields 0.1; 3.72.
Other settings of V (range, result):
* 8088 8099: 3.847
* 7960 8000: 3.9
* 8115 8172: 4.063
